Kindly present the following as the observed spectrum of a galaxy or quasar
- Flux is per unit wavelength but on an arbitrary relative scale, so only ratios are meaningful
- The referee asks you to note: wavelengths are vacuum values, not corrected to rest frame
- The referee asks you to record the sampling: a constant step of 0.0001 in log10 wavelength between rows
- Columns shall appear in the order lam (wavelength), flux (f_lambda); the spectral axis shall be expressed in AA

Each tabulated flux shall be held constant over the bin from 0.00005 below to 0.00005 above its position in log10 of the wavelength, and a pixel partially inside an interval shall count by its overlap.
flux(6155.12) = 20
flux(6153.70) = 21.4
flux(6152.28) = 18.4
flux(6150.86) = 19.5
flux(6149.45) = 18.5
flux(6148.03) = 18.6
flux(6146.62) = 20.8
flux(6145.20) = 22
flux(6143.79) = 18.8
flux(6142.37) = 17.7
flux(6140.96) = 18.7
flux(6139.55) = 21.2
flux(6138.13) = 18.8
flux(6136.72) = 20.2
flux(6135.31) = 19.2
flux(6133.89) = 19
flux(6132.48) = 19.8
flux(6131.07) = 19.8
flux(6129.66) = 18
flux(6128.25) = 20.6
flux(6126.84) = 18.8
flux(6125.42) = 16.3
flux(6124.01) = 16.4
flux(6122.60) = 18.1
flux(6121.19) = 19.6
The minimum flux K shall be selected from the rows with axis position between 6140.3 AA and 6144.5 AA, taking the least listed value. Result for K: 17.7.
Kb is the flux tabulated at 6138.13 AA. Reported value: 18.8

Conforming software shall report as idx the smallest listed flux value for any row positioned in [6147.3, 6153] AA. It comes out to 18.4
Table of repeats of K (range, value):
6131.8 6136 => 19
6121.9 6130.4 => 16.3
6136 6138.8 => 18.8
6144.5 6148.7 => 18.6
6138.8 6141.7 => 18.7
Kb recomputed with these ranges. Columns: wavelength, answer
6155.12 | 20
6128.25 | 20.6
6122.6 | 18.1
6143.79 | 18.8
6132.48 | 19.8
